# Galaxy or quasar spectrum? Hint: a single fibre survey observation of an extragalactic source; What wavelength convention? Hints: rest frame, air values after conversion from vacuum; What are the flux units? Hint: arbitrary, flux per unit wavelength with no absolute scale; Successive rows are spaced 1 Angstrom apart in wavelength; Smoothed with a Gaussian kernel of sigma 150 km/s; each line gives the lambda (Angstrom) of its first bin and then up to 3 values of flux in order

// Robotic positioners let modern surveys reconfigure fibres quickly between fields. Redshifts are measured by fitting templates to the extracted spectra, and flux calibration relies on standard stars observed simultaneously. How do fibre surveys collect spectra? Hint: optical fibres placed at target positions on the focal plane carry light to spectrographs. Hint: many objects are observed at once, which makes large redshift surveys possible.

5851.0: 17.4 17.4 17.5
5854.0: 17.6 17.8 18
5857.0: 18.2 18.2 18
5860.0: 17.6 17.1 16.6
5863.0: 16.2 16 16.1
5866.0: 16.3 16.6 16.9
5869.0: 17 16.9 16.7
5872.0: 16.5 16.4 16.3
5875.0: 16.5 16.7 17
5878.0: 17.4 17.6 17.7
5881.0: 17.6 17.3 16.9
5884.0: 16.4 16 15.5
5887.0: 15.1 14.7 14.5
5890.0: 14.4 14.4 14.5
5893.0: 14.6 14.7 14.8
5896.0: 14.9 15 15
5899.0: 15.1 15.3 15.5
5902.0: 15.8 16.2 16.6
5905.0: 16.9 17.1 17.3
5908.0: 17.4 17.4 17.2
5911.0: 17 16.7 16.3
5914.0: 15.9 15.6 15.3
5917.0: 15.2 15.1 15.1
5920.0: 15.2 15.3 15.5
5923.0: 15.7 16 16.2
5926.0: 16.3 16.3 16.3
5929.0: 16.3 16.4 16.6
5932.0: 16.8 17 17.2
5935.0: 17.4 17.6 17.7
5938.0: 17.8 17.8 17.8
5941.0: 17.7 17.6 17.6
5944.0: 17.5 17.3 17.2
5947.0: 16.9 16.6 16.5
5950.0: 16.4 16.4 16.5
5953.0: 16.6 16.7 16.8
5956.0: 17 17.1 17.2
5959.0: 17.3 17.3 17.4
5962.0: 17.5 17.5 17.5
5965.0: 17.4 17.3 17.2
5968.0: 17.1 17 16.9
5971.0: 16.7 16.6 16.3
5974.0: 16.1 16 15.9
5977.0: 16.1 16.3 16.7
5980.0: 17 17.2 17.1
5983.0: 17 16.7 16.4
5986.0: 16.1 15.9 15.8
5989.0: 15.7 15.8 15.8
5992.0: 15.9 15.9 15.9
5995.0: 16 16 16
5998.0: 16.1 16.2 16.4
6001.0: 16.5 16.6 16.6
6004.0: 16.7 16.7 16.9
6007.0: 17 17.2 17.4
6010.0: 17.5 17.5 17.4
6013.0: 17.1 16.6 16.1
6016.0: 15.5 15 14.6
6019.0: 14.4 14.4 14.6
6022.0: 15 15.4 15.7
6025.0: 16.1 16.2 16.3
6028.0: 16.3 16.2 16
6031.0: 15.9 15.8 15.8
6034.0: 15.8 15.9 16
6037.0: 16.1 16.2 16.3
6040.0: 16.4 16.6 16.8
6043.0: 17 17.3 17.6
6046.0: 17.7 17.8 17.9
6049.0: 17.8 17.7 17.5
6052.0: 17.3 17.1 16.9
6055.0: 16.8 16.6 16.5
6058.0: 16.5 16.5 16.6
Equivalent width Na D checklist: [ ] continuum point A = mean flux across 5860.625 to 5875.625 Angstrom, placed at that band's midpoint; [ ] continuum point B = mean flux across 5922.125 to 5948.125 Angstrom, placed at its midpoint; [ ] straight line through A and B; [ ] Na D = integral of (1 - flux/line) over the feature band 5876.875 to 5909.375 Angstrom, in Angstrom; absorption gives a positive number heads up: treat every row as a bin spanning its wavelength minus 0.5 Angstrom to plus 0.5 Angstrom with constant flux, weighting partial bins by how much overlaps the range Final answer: 1.47 Angstrom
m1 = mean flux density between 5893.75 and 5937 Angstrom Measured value 16.1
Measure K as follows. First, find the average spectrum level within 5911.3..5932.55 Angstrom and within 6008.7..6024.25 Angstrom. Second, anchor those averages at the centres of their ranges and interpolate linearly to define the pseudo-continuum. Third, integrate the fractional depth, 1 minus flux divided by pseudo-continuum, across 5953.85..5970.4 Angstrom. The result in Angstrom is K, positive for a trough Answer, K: -1.4 Angstrom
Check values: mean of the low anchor 15.9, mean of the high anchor 15.9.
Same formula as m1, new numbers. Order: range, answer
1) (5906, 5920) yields 16.3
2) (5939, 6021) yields 16.6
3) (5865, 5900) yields 16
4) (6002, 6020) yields 16.4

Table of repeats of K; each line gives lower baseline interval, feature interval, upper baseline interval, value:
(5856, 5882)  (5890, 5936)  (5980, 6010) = 2.3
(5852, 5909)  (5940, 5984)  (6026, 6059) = -1.1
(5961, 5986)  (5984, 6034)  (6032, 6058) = 2.1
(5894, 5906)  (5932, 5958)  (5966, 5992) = -1.7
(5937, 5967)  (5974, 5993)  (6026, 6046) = 0.7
